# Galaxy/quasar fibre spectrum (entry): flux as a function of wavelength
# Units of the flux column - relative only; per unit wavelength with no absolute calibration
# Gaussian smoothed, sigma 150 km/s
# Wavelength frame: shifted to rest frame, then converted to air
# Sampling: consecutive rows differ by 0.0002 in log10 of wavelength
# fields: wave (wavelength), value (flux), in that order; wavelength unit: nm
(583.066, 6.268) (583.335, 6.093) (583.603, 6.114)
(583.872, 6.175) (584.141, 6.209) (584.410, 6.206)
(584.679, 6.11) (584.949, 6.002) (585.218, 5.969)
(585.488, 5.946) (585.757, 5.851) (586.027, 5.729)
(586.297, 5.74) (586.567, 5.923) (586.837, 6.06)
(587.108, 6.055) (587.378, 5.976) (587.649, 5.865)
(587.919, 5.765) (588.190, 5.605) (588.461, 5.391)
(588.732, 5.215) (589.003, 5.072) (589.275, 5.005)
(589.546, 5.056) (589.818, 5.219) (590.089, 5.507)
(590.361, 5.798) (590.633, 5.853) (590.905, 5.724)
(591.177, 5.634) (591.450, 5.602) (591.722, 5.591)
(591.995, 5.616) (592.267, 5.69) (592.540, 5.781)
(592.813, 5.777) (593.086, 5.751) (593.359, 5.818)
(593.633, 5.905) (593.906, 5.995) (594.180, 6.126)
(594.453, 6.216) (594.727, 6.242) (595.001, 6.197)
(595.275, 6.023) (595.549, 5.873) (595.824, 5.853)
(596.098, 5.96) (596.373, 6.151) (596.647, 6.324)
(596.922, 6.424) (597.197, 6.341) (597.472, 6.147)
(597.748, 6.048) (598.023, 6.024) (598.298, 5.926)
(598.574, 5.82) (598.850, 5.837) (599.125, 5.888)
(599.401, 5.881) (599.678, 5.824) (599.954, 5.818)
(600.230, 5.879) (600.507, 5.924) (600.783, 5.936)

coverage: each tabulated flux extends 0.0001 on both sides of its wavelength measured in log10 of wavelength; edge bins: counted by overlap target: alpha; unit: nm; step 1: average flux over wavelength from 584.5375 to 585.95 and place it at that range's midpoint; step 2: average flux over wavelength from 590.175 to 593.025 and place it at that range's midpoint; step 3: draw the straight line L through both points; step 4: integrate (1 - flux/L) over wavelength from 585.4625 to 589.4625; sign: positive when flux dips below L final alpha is 0.145 nm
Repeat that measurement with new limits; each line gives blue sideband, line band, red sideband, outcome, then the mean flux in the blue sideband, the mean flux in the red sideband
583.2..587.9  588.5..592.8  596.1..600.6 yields 0.362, 6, 6.01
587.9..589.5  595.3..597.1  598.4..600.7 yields -0.130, 5.29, 5.86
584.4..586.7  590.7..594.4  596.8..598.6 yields 0.157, 5.93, 6.12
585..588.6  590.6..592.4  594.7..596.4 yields 0.083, 5.84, 6.02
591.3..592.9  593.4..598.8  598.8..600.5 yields -0.284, 5.67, 5.86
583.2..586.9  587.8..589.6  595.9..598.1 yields 0.223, 6.01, 6.17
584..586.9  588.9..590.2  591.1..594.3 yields 0.154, 5.98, 5.77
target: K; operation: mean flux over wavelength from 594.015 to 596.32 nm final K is 6.06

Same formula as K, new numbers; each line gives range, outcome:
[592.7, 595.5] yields 6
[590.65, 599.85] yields 5.94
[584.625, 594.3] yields 5.71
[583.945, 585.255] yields 6.11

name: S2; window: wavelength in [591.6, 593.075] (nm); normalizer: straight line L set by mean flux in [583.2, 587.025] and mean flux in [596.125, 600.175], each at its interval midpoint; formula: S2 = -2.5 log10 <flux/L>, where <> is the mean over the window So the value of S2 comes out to 0.060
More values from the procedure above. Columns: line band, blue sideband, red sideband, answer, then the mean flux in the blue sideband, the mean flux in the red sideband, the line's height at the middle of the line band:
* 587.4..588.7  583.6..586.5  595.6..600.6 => 0.07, 6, 6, 6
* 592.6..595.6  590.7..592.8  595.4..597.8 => -0.02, 5.68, 6.13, 5.89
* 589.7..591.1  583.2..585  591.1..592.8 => 0.02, 6.13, 5.66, 5.75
